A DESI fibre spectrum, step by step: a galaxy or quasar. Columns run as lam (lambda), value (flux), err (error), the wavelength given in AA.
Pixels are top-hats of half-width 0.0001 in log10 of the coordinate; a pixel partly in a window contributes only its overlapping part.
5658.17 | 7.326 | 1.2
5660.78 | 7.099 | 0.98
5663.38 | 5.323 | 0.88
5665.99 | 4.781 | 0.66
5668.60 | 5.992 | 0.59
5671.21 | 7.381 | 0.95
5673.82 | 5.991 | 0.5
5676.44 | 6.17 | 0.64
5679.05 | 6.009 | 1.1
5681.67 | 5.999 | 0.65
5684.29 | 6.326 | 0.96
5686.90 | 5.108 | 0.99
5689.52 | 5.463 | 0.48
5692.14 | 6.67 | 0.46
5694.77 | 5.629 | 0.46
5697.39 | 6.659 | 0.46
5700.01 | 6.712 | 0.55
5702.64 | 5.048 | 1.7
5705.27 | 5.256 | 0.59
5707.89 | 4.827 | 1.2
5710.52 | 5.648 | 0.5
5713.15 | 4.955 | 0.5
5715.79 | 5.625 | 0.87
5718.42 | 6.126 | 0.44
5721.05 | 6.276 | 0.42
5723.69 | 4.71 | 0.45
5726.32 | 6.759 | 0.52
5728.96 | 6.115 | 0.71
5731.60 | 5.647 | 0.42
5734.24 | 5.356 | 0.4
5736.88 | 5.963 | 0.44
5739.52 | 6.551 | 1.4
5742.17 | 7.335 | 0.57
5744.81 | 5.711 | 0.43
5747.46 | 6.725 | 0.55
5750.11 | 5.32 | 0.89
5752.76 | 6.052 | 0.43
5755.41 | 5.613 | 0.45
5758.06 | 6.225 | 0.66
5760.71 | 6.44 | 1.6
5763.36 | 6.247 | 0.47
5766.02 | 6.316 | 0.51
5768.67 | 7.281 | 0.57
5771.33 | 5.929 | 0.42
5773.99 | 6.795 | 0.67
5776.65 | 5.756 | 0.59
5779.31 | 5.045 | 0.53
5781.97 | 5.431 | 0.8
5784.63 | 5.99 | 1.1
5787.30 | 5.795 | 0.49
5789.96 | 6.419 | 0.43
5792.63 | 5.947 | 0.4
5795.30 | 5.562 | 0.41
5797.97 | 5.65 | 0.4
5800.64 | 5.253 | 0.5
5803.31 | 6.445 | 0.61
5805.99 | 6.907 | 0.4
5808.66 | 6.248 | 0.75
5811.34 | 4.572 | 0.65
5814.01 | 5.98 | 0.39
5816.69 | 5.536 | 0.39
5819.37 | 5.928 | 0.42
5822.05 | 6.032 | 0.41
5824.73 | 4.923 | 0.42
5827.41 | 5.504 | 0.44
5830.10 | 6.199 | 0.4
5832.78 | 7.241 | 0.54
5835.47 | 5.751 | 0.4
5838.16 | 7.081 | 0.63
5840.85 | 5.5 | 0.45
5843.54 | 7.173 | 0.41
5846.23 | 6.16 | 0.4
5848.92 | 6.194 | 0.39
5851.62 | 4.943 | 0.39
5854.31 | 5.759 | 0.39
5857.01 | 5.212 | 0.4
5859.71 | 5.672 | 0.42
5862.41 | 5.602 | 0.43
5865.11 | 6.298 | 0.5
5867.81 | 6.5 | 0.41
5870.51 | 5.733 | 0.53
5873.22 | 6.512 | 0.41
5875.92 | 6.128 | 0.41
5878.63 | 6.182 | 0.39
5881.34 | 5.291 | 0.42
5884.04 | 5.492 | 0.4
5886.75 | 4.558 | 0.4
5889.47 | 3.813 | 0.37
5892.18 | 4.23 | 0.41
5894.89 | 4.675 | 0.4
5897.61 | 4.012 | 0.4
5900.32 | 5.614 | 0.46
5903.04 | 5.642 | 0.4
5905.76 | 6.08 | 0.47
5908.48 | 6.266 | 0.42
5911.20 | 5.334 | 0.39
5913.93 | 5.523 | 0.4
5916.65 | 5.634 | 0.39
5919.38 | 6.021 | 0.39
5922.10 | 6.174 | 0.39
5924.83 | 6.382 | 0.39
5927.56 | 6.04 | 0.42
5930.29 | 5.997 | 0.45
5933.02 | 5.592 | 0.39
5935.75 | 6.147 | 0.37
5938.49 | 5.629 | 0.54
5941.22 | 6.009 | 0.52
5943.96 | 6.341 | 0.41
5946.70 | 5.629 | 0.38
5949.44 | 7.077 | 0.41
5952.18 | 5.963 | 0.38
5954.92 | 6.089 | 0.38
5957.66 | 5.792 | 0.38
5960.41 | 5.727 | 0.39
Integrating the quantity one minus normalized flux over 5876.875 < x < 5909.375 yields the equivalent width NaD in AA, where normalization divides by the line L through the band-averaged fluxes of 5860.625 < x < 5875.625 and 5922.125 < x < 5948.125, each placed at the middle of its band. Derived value 4.9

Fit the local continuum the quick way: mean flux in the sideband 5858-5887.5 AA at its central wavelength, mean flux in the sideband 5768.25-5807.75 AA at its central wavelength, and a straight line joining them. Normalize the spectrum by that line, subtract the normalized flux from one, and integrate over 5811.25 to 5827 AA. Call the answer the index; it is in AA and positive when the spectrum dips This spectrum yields 1.0 AA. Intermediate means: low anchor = 5.99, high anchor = 5.83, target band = 5.57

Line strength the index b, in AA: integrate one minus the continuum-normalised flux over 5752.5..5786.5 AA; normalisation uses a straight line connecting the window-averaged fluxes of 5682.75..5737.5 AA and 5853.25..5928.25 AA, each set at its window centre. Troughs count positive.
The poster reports -2.3 AA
